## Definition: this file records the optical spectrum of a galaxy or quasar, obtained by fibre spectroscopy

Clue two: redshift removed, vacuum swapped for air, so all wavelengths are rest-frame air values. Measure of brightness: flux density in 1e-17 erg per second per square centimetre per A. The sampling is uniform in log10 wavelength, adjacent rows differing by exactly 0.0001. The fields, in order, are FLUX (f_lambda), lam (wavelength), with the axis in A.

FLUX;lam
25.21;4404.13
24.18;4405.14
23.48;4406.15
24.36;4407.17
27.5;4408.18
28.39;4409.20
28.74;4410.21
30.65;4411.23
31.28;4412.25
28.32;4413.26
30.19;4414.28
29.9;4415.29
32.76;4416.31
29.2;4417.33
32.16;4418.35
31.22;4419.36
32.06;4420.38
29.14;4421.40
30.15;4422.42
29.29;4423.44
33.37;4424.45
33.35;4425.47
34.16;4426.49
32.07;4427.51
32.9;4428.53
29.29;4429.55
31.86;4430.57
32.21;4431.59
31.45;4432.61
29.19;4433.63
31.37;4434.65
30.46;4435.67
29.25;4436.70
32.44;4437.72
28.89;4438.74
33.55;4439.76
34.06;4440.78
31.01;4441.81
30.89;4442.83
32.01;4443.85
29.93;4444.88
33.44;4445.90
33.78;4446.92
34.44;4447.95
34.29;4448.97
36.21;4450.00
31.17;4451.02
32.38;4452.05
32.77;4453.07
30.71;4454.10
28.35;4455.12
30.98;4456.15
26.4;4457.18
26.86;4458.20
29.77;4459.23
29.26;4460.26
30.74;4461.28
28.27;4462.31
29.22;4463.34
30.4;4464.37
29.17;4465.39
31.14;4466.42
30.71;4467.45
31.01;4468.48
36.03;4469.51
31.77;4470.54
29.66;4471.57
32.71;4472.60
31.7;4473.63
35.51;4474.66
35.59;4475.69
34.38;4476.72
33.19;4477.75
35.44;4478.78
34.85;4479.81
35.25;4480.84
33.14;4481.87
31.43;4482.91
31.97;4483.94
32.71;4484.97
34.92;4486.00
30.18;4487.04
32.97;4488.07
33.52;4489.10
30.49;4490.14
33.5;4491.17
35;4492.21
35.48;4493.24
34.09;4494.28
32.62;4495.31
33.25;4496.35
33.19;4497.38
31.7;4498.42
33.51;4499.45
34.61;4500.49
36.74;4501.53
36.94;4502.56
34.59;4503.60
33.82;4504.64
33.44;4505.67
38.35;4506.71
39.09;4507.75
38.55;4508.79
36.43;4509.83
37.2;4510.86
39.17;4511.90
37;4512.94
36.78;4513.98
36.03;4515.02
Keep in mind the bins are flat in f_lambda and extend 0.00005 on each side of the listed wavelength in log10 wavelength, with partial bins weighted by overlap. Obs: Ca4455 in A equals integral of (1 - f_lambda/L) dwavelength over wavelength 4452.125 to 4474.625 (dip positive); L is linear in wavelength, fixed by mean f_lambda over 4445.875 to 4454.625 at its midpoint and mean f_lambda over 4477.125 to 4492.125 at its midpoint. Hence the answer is 1.8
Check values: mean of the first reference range 33.2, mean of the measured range 30.5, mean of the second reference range 33.2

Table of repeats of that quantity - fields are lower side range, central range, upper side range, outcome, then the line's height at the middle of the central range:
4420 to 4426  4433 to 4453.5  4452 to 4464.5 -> -1.22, 30.3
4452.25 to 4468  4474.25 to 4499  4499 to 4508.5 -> -0.13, 33.4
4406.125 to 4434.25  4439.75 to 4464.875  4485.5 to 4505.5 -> 0.50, 31.8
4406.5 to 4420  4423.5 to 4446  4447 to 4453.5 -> 0.17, 31.9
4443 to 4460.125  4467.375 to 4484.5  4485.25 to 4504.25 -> -0.29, 32.7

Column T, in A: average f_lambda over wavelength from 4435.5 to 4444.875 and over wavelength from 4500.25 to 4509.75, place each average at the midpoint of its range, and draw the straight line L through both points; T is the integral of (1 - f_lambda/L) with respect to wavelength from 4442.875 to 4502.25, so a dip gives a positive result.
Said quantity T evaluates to 2.5 A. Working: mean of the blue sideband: 31.3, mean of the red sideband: 36.3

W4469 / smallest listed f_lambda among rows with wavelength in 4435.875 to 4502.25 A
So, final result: 26.4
